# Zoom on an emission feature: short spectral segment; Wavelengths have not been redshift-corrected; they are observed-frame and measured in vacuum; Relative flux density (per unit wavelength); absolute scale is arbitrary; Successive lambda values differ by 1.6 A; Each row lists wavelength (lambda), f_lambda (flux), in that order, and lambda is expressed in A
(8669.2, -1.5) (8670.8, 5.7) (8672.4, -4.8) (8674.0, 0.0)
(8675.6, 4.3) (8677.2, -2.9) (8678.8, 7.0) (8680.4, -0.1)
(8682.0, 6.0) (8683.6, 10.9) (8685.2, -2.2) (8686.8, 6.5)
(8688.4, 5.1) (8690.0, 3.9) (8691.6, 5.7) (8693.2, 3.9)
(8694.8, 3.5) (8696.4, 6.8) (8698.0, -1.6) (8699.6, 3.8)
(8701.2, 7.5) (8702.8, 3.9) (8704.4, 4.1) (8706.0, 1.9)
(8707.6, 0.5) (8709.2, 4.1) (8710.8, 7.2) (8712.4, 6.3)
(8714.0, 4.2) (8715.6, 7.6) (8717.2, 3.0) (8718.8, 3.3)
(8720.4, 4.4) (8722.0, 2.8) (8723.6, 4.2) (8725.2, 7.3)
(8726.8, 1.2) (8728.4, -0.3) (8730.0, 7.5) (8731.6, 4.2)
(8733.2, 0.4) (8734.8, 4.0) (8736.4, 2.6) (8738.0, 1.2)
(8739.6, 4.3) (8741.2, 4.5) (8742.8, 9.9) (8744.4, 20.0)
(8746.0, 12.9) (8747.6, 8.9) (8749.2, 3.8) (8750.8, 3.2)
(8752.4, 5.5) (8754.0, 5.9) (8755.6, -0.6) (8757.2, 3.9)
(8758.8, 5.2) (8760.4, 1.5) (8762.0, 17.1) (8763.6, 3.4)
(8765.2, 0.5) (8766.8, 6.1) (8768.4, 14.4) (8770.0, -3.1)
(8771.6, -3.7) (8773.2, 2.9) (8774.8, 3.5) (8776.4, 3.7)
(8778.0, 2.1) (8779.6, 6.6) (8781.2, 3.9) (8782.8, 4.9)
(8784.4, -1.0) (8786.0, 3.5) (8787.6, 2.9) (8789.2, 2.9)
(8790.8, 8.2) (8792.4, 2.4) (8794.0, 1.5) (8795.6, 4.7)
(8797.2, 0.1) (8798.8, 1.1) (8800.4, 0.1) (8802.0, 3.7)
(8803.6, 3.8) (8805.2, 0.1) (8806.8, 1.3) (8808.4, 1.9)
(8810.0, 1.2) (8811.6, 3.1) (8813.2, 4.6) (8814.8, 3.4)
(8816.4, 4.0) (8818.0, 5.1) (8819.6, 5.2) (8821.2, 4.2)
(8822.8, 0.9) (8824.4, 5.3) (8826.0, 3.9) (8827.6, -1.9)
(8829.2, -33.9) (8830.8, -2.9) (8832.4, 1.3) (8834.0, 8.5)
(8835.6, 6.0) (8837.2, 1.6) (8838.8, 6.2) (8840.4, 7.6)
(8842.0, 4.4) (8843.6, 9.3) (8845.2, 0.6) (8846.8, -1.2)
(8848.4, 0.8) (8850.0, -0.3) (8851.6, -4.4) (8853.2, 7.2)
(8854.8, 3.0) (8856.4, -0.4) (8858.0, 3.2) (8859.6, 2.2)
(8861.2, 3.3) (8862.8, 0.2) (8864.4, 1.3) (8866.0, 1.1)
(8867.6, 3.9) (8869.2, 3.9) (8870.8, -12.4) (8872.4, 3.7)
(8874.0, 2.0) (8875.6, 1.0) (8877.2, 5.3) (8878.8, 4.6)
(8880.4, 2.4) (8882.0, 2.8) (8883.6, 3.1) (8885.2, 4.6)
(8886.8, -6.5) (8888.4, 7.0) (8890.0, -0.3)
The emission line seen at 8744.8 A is H-beta 4861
